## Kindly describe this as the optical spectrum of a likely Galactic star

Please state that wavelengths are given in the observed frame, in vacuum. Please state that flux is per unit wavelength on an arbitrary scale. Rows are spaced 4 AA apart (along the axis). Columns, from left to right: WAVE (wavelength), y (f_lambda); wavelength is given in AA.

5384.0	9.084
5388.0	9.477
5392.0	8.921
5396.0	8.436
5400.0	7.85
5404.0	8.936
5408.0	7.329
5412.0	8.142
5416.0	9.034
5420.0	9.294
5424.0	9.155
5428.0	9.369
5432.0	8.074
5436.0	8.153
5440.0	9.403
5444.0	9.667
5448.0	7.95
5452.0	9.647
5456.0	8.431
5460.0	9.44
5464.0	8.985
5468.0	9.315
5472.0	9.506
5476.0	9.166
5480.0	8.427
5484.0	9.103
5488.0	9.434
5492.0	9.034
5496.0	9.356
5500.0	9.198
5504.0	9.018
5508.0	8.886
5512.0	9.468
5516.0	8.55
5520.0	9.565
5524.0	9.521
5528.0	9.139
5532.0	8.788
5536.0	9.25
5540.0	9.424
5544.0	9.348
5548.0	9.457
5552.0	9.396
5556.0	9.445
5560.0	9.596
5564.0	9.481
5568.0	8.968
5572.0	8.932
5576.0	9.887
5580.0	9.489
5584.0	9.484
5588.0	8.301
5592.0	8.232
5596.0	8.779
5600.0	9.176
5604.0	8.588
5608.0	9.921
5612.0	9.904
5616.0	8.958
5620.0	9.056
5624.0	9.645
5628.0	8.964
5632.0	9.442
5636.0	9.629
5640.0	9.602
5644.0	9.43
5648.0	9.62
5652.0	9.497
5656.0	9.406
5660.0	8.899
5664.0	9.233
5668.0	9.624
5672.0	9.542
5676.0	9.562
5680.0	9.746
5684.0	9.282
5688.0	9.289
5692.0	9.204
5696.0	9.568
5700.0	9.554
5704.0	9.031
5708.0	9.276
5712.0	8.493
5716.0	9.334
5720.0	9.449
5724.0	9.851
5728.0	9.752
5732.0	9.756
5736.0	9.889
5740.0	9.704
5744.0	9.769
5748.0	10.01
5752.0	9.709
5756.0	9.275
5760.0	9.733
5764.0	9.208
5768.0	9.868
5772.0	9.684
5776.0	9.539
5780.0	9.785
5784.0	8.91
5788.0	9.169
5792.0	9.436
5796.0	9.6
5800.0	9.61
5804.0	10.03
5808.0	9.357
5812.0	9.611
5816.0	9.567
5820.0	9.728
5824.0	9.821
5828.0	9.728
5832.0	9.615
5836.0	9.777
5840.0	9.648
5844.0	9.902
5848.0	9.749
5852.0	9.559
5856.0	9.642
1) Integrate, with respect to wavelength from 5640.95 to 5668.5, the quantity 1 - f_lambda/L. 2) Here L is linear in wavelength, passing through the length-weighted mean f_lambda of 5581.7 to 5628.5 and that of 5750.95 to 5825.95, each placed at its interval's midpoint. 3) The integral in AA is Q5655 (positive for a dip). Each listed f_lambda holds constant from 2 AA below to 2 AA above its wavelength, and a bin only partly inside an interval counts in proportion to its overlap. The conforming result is -0.5 AA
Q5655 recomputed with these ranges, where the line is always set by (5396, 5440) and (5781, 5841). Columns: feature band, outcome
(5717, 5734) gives -0.6 AA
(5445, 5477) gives -1.4 AA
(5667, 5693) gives -0.6 AA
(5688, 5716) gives 0.3 AA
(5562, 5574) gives -0.2 AA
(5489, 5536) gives -1.8 AA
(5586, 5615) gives 0.2 AA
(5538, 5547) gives -0.5 AA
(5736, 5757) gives -0.7 AA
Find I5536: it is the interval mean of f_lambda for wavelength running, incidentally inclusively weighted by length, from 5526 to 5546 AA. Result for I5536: 9.19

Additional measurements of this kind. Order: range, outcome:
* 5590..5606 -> 8.69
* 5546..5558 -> 9.43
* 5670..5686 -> 9.53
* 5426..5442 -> 8.75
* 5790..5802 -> 9.55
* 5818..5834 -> 9.72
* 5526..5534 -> 8.96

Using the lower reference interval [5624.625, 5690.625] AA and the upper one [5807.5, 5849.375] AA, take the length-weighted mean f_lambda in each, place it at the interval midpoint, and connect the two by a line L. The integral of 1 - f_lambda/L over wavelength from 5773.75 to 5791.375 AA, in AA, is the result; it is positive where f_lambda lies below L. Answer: 0.5 AA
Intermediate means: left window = 9.43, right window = 9.69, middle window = 9.36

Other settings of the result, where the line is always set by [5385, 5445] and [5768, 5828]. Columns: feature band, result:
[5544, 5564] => -0.9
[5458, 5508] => -1.5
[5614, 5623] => 0.1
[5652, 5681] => -0.4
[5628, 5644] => -0.4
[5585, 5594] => 0.7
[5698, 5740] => -0.2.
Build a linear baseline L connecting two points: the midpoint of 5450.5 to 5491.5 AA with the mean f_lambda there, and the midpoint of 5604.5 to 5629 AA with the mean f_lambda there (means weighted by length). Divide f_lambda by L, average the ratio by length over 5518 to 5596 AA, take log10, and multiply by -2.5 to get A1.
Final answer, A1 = 0.005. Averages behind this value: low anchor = 9.14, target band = 9.24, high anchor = 9.38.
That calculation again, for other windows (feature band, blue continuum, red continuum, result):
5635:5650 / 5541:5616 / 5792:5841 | -0.02 mag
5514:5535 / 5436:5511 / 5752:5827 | 0.01 mag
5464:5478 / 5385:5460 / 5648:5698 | -0.05 mag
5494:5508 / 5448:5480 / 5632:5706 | 0.00 mag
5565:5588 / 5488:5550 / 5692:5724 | 0.00 mag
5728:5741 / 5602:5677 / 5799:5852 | -0.03 mag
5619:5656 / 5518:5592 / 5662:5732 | -0.01 mag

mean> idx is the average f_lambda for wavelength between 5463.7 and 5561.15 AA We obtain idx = 9.22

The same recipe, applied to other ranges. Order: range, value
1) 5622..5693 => 9.43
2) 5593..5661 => 9.31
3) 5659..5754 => 9.49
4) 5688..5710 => 9.32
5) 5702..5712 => 9.02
